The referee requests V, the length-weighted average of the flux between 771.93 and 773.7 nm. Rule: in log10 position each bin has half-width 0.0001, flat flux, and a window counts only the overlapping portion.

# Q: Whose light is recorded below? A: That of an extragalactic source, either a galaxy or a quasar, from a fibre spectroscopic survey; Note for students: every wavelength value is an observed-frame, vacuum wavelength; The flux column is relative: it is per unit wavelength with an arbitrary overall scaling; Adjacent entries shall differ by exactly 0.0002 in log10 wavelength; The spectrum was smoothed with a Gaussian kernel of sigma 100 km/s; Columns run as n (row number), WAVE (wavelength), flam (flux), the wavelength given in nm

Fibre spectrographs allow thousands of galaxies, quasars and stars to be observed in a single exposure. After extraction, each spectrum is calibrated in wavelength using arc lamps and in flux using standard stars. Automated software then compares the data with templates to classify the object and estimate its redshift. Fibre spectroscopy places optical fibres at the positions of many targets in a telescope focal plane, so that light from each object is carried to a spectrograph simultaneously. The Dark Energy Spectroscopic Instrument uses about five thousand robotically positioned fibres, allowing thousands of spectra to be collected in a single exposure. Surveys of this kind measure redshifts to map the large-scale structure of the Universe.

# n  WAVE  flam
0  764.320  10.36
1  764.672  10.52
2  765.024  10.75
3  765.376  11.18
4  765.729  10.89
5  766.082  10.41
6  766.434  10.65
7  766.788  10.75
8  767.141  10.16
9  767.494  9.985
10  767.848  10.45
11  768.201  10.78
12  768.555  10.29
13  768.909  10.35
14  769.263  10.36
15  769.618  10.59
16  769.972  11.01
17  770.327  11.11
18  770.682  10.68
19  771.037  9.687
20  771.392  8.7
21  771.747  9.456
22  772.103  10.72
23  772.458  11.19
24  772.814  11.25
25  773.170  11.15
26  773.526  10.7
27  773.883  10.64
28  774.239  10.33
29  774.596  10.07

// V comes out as 11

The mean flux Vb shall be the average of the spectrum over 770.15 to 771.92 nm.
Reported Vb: 9.93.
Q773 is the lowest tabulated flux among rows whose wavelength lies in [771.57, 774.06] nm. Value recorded 9.456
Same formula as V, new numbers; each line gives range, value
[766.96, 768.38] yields 10.3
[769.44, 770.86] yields 10.8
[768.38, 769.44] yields 10.3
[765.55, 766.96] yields 10.7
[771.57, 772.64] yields 10.5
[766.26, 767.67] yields 10.4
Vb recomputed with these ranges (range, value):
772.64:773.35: 11.2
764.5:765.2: 10.6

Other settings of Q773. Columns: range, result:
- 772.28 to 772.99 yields 11.19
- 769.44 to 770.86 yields 10.59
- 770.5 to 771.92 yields 8.7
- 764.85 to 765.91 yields 10.75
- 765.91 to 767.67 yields 9.985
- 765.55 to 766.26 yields 10.41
